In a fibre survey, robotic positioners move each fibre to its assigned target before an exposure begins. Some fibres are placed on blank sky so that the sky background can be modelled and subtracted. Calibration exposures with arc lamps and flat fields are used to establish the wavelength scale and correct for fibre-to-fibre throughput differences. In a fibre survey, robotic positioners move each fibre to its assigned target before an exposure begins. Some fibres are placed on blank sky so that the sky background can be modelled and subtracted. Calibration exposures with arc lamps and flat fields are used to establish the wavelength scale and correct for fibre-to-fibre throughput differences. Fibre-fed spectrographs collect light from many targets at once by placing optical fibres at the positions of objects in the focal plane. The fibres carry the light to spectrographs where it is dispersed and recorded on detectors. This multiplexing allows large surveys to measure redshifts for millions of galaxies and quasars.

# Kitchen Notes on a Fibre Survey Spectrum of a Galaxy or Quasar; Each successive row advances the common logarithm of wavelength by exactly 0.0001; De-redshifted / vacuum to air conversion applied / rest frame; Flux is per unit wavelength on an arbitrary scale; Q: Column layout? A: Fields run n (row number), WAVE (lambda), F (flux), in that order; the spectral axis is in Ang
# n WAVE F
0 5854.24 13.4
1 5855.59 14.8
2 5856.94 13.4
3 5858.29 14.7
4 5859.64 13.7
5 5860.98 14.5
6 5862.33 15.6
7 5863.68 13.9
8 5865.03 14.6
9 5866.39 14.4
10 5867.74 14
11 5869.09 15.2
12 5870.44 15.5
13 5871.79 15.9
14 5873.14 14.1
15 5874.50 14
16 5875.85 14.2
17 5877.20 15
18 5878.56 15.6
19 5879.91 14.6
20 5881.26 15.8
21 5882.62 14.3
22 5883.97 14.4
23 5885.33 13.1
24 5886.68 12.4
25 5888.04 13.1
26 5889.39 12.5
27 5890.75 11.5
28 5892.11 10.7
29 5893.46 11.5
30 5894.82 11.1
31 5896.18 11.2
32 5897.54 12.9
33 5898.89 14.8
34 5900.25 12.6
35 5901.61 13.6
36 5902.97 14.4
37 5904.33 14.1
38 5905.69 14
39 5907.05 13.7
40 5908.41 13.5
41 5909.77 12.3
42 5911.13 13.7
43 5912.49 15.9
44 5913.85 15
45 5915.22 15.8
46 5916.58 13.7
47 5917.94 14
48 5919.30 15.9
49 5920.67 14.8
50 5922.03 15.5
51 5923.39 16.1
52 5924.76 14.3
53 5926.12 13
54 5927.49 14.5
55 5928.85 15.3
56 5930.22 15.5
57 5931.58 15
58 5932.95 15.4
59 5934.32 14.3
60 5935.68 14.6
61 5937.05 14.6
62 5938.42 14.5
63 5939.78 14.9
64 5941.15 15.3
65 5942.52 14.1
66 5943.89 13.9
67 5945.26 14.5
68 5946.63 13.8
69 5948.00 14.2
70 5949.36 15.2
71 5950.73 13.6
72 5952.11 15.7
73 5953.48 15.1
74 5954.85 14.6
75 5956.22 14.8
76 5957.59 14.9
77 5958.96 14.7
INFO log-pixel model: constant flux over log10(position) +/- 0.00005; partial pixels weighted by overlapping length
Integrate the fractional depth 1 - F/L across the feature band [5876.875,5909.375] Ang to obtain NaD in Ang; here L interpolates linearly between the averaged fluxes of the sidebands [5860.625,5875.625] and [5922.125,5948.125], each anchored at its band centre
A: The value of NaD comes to 2.98 Ang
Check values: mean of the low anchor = 14.7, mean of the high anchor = 14.6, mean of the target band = 13.3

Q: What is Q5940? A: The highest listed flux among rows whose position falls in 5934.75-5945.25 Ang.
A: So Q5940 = 15.3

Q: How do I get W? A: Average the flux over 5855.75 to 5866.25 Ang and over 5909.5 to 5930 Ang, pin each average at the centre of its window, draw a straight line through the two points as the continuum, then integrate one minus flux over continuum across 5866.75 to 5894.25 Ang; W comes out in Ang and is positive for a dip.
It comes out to 1.2 Ang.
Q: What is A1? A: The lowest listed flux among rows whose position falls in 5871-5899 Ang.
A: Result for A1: 10.7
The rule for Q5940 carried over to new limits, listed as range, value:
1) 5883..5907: 14.8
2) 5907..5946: 16.1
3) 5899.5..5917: 15.9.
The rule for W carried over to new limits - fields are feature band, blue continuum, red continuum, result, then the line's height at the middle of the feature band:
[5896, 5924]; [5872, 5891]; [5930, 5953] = 0.2 Ang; 14.3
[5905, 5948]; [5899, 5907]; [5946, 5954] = -1.1 Ang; 14.2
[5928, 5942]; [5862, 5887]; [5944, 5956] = -0.3 Ang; 14.6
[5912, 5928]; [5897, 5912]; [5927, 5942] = -0.7 Ang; 14.3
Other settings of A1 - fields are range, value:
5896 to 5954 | 11.2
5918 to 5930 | 13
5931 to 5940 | 14.3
